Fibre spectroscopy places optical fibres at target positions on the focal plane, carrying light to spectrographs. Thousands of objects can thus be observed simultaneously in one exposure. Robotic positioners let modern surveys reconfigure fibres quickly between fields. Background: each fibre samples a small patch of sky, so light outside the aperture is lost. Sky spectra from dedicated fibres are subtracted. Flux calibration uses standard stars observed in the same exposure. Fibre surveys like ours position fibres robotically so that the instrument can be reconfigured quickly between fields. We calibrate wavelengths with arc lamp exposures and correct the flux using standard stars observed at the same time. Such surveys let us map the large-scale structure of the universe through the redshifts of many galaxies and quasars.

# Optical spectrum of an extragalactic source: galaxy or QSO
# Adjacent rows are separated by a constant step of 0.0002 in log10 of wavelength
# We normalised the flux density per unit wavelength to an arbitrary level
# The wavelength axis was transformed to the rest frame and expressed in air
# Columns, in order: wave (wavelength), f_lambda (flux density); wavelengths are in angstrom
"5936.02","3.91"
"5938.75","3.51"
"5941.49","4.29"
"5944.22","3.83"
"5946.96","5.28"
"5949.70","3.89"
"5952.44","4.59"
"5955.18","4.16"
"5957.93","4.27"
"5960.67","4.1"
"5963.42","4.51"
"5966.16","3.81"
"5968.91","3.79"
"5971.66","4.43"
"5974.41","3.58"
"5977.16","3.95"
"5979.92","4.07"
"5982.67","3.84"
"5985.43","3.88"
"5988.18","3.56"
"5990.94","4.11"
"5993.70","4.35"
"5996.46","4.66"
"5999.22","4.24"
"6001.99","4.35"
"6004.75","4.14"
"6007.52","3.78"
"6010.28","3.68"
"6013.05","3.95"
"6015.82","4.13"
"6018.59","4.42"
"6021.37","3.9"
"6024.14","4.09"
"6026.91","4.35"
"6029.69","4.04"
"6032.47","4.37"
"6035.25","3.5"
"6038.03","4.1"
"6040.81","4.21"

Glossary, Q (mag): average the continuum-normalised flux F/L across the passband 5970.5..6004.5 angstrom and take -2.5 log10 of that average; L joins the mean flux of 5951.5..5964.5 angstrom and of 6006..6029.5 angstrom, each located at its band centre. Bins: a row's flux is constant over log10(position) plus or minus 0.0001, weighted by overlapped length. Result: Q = 0.023 mag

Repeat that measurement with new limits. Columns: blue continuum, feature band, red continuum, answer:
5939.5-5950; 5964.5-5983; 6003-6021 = 0.067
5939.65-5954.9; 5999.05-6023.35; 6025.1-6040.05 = 0.023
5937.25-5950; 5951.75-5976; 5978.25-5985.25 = -0.019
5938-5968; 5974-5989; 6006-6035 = 0.083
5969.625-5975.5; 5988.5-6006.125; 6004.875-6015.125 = -0.093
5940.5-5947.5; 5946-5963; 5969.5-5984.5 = -0.029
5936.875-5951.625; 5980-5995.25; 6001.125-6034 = 0.042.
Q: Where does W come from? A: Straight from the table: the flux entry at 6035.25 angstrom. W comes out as 3.5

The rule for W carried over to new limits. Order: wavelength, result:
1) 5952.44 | 4.59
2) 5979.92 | 4.07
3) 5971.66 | 4.43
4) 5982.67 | 3.84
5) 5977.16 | 3.95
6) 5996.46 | 4.66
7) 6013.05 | 3.95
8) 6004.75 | 4.14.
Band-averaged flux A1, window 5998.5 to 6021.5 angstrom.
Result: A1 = 4.07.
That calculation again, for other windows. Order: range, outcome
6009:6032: 4.08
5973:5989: 3.82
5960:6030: 4.07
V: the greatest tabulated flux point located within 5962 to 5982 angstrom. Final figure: 4.51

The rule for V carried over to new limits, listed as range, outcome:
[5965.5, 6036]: 4.66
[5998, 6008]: 4.35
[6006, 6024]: 4.42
